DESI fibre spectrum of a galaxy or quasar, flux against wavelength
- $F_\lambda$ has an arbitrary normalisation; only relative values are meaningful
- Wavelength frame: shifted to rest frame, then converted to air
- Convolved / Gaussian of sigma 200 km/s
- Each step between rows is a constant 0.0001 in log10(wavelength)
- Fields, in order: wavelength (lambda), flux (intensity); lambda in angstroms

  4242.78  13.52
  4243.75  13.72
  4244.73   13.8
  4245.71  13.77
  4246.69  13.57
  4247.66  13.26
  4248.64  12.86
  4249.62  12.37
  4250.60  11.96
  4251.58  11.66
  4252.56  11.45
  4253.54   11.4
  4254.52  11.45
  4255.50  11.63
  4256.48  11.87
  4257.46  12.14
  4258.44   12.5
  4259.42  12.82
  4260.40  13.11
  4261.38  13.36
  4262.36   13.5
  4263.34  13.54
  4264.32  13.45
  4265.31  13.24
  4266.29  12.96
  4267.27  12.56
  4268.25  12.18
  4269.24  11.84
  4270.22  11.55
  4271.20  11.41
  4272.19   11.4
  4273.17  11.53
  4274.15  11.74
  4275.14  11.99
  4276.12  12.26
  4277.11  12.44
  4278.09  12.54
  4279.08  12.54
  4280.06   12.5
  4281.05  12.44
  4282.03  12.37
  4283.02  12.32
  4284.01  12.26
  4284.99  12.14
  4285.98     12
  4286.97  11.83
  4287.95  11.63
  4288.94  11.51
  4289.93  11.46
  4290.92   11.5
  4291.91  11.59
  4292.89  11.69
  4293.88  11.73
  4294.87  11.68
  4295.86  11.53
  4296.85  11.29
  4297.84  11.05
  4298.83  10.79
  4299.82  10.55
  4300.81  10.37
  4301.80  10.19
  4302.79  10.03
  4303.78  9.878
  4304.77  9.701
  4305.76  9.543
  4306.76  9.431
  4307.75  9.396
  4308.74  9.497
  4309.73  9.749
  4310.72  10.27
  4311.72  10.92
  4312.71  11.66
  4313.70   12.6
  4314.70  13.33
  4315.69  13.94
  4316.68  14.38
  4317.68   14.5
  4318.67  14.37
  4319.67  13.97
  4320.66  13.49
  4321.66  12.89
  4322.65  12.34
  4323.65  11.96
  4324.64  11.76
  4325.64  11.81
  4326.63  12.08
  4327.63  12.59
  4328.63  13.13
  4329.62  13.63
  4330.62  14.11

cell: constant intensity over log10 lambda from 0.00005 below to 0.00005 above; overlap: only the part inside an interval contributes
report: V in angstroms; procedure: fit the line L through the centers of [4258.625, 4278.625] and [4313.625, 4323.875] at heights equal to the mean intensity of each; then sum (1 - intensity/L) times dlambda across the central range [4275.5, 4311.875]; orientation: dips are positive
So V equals 4.9 angstroms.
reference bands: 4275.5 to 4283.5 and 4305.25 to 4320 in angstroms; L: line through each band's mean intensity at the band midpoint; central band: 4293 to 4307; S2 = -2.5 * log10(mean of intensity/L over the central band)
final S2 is 0.14 mag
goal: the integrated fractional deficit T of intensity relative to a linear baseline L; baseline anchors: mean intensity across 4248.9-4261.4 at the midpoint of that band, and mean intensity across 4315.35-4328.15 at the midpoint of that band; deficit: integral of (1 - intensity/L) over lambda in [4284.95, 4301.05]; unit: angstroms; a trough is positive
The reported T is 1.6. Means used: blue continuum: 12.1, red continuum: 13.1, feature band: 11.4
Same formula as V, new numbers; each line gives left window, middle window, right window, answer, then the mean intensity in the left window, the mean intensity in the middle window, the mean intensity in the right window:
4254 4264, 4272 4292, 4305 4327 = 0.5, 12.6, 12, 12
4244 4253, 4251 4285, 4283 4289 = 0.2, 12.8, 12.3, 12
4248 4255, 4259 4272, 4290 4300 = -1.1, 11.9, 12.7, 11.4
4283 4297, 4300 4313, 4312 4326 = 2.5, 11.7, 10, 13.1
